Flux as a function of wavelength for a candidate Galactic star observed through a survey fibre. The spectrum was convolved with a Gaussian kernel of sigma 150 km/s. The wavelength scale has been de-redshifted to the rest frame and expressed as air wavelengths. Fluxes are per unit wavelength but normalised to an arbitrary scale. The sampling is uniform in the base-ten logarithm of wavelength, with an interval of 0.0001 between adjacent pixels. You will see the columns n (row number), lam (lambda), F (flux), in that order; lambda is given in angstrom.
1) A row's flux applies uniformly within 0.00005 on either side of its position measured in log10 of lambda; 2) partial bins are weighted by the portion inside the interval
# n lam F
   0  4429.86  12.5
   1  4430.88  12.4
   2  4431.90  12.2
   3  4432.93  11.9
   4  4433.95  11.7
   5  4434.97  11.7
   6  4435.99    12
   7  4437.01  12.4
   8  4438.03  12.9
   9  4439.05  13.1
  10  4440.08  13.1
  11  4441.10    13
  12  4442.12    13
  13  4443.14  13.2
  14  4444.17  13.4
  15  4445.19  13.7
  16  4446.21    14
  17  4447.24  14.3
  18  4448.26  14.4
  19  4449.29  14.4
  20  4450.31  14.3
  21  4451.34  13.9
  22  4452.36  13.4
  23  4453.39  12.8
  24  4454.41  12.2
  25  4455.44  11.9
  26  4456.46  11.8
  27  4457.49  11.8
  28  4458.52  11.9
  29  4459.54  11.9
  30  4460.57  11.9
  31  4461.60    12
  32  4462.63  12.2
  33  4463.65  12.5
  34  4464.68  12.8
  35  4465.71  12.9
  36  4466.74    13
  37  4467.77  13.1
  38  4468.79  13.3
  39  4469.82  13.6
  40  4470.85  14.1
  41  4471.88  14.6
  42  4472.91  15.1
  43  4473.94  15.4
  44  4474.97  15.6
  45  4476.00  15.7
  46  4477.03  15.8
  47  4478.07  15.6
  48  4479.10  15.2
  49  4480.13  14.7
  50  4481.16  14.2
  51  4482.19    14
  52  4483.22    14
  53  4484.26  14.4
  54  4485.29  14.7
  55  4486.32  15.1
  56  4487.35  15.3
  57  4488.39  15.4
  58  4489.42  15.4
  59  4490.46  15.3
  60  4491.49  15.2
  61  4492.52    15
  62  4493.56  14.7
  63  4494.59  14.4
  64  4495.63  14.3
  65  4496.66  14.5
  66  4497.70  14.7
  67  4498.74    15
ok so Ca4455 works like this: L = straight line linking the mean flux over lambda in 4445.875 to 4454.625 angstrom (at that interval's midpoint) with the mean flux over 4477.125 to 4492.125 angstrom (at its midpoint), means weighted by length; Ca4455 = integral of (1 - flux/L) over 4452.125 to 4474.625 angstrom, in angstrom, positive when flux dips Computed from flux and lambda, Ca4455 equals 2.1 angstrom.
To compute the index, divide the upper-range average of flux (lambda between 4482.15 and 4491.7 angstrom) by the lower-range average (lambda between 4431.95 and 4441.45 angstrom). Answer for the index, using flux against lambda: 1.20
